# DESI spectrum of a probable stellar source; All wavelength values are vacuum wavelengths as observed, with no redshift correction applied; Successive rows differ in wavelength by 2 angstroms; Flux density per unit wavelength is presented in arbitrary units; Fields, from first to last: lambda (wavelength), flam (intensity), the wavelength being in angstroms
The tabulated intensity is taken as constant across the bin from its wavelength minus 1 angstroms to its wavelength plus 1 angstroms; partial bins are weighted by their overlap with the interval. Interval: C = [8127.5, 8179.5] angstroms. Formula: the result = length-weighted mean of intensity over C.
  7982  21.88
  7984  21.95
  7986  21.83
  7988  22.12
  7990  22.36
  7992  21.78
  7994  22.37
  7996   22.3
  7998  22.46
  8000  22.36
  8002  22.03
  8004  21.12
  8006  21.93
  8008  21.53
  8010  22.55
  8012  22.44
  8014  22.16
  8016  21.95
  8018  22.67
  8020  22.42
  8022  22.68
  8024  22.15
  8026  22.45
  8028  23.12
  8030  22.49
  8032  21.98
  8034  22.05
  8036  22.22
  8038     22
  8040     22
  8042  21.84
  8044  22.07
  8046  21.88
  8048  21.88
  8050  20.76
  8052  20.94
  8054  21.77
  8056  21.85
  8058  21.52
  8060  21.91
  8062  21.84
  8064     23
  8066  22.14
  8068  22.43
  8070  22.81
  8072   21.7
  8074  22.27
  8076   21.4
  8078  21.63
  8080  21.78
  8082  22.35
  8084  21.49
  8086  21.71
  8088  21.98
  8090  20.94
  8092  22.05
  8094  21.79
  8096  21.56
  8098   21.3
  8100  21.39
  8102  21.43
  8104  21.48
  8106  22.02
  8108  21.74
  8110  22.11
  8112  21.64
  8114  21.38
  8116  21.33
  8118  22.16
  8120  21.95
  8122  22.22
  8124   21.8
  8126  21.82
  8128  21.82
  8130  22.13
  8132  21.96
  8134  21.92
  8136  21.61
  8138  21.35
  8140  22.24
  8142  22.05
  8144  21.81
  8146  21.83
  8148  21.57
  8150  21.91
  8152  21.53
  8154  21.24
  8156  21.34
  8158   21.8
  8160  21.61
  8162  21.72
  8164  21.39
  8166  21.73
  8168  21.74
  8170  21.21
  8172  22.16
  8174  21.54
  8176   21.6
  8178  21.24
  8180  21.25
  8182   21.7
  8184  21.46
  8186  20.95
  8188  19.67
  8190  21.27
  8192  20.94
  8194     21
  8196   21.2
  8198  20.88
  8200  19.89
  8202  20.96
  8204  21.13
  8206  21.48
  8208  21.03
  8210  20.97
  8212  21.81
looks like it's 21.7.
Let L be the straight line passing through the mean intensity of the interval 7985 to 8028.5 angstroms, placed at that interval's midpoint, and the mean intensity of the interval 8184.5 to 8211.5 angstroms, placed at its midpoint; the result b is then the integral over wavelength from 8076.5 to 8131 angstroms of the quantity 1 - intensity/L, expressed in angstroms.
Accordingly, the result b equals -0.5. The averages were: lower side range 22.2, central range 21.7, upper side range 20.9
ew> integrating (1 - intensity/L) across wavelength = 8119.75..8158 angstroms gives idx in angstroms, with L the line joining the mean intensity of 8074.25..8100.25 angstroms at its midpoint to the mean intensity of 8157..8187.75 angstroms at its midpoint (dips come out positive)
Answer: -0.4 angstroms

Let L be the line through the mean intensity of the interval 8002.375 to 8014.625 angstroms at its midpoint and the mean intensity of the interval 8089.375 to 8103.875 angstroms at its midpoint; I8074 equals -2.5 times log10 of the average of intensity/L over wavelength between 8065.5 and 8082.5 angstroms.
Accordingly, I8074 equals -0.02 mag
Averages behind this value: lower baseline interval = 22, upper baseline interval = 21.5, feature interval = 22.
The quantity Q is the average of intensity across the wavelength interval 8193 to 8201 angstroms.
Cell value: 20.7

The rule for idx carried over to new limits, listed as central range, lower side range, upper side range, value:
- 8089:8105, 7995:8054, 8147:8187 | 0.23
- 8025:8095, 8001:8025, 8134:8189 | 0.01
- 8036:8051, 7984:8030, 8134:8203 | 0.16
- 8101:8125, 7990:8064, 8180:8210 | -0.30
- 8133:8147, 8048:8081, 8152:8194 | -0.20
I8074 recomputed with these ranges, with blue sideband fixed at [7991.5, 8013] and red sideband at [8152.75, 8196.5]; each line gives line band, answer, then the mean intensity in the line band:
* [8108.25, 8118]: 0.00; 21.7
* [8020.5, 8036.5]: -0.02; 22.4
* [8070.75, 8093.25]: 0.00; 21.8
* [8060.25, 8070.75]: -0.03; 22.4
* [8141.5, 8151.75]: -0.02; 21.8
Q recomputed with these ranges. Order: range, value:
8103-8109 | 21.7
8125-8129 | 21.8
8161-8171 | 21.6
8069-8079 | 22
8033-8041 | 22.1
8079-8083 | 22.1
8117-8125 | 22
